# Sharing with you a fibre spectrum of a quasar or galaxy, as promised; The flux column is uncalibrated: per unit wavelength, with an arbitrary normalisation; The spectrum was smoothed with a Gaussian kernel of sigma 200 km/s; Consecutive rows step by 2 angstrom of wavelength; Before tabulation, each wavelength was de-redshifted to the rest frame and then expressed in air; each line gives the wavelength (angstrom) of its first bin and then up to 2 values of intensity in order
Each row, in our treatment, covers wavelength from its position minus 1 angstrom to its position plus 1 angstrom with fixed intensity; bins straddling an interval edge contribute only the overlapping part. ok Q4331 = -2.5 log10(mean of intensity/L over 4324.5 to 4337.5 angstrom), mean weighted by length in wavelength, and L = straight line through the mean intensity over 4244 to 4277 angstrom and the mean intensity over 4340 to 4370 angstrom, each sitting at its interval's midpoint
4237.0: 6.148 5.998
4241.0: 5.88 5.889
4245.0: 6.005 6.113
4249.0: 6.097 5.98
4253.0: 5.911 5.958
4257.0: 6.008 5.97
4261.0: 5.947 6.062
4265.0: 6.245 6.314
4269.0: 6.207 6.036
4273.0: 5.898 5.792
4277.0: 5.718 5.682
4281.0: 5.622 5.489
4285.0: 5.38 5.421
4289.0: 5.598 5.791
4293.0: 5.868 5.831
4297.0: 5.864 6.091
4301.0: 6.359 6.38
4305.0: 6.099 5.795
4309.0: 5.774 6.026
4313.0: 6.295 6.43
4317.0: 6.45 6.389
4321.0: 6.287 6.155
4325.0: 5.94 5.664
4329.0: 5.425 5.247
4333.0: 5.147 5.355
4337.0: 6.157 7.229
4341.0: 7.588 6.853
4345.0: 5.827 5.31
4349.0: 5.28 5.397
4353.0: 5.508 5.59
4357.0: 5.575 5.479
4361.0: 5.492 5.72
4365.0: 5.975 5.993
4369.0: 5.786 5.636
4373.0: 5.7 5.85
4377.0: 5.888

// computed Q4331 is 0.07 mag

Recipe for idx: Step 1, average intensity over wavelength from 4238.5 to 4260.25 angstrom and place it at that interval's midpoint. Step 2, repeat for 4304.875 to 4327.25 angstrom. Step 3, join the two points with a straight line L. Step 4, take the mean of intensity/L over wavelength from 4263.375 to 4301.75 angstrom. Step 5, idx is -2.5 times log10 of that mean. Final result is 0.04 mag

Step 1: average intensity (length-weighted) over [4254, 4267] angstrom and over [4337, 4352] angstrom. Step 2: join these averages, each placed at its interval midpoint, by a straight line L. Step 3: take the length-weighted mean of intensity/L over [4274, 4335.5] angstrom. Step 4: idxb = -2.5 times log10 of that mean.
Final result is 0.05 mag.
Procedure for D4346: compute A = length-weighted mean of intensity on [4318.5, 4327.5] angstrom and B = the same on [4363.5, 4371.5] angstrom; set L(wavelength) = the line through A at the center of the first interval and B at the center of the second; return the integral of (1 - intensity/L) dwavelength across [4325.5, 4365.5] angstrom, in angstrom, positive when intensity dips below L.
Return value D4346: 1.2 angstrom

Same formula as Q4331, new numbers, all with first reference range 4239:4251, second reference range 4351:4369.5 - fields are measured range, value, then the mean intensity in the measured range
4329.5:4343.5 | -0.08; 6.17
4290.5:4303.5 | -0.03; 6.02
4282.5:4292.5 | 0.06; 5.55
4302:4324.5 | -0.07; 6.18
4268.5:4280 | 0.01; 5.88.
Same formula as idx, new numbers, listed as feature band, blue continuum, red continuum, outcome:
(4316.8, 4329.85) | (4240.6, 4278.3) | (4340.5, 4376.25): -0.030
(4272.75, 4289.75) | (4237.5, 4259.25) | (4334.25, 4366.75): 0.066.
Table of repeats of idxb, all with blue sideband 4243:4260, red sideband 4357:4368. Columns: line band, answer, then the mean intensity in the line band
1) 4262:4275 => -0.03 mag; 6.1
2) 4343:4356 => 0.03 mag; 5.59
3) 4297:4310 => -0.04 mag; 6.07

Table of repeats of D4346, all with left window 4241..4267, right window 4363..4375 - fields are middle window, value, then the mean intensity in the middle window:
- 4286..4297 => 0.44 angstrom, 5.72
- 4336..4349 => -1.20 angstrom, 6.4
